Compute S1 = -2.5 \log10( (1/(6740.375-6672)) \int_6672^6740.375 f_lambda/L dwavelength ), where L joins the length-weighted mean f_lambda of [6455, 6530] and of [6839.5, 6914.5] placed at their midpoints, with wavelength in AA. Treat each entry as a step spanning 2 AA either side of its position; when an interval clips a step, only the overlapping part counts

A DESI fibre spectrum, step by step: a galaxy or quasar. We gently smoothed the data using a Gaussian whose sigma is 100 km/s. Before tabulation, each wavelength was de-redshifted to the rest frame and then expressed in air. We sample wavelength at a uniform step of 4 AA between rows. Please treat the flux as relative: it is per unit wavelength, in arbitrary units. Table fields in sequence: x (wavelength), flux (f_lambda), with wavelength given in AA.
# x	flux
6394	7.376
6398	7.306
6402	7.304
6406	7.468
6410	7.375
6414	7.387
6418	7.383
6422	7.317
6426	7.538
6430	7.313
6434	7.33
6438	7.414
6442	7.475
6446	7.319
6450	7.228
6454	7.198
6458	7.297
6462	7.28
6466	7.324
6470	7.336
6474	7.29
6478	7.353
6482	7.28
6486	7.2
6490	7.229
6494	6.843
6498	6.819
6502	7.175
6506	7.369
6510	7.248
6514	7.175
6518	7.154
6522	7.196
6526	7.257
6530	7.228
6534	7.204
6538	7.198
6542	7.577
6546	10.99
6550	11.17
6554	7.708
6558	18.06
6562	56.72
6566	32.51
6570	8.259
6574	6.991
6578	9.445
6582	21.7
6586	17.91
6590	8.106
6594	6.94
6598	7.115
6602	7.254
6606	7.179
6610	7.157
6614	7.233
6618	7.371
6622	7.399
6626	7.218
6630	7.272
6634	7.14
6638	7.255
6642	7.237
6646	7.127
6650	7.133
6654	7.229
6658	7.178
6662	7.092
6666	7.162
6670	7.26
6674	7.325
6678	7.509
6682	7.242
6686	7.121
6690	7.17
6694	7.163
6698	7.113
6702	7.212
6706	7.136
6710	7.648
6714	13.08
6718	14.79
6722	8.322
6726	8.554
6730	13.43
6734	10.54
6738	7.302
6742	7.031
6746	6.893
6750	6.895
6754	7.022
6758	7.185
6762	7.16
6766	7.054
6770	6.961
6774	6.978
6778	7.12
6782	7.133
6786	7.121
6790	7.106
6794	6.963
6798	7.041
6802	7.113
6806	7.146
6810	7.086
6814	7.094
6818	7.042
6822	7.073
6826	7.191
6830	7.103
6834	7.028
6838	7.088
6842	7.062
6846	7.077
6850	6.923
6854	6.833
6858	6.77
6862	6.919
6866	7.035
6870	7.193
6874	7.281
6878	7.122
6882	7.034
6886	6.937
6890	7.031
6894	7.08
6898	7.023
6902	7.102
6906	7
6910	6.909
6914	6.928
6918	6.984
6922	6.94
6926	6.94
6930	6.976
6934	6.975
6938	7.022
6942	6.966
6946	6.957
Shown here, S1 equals -0.22 mag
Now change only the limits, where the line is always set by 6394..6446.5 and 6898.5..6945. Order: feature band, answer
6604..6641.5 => 0.00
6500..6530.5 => 0.01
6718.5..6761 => -0.19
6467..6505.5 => 0.02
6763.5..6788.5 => 0.00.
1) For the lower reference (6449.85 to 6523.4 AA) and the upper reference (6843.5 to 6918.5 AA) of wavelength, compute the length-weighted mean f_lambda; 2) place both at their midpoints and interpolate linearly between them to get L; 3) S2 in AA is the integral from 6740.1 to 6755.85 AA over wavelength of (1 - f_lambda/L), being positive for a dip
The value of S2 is 0.26 AA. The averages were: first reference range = 7.21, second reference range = 7.01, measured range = 6.96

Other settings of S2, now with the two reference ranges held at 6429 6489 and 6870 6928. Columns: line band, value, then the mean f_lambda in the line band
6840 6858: 0.3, 6.95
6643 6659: 0.0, 7.17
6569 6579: -1.2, 8.11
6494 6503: 0.4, 6.94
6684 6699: 0.0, 7.14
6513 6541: 0.2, 7.22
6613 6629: -0.2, 7.31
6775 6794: 0.0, 7.1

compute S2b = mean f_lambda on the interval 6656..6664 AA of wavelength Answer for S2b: 7.13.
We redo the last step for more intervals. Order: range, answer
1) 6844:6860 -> 6.9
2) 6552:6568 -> 28.7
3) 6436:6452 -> 7.36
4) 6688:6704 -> 7.16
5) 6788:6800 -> 7.04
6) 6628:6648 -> 7.21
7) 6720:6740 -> 9.63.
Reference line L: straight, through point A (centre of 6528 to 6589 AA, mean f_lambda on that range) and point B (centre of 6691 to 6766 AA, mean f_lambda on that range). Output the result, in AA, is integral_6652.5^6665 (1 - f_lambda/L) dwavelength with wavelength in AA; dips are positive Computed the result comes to 4.6 AA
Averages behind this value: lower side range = 15.3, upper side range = 8.52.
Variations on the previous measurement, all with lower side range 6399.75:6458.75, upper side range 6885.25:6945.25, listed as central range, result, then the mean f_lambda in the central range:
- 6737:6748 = 0.1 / 7.05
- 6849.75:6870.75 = 0.3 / 6.93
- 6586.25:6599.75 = -2.8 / 8.76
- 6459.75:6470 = 0.0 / 7.31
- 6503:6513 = 0.0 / 7.28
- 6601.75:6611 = 0.0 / 7.19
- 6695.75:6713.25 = -1.3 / 7.69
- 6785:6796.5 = 0.0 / 7.06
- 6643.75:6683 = -0.3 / 7.23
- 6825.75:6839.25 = -0.1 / 7.09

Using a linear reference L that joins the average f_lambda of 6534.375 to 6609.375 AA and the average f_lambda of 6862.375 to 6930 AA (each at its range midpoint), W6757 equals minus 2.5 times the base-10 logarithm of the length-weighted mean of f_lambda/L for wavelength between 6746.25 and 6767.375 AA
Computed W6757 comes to 0.371 mag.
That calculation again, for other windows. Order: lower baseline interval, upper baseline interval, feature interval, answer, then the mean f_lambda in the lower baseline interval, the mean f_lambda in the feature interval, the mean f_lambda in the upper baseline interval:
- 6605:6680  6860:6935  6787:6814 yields 0.004 mag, 7.24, 7.08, 7.02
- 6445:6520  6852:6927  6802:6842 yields -0.008 mag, 7.22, 7.09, 7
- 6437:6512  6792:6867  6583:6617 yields -0.242 mag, 7.24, 8.96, 7.03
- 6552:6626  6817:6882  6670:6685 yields 0.467 mag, 13.4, 7.33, 7.05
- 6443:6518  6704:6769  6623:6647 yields 0.129 mag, 7.22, 7.22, 8.73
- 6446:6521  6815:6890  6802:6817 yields -0.007 mag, 7.21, 7.1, 7.04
